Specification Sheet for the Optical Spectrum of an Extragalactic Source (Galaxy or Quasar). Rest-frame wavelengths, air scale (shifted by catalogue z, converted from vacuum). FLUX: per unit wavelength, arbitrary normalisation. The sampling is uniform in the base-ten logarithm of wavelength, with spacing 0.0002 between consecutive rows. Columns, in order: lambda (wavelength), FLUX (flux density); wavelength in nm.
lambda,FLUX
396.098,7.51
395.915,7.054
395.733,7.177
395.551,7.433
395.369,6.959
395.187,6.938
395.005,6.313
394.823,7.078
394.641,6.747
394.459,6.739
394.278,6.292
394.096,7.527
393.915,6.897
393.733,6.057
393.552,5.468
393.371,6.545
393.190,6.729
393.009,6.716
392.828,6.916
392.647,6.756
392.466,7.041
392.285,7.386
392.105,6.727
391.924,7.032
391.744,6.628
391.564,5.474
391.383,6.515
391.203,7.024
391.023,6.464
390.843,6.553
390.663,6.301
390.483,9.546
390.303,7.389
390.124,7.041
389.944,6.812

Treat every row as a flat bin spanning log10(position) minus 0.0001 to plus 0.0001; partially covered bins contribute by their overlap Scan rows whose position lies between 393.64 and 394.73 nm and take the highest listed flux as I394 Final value 7.527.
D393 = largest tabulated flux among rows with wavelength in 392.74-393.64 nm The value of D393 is 6.916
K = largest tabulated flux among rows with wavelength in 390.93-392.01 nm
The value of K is 7.032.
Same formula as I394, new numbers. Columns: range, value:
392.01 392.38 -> 7.386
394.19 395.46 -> 7.078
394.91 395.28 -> 6.938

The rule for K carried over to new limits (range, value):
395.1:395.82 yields 7.433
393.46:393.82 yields 6.057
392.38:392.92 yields 7.041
